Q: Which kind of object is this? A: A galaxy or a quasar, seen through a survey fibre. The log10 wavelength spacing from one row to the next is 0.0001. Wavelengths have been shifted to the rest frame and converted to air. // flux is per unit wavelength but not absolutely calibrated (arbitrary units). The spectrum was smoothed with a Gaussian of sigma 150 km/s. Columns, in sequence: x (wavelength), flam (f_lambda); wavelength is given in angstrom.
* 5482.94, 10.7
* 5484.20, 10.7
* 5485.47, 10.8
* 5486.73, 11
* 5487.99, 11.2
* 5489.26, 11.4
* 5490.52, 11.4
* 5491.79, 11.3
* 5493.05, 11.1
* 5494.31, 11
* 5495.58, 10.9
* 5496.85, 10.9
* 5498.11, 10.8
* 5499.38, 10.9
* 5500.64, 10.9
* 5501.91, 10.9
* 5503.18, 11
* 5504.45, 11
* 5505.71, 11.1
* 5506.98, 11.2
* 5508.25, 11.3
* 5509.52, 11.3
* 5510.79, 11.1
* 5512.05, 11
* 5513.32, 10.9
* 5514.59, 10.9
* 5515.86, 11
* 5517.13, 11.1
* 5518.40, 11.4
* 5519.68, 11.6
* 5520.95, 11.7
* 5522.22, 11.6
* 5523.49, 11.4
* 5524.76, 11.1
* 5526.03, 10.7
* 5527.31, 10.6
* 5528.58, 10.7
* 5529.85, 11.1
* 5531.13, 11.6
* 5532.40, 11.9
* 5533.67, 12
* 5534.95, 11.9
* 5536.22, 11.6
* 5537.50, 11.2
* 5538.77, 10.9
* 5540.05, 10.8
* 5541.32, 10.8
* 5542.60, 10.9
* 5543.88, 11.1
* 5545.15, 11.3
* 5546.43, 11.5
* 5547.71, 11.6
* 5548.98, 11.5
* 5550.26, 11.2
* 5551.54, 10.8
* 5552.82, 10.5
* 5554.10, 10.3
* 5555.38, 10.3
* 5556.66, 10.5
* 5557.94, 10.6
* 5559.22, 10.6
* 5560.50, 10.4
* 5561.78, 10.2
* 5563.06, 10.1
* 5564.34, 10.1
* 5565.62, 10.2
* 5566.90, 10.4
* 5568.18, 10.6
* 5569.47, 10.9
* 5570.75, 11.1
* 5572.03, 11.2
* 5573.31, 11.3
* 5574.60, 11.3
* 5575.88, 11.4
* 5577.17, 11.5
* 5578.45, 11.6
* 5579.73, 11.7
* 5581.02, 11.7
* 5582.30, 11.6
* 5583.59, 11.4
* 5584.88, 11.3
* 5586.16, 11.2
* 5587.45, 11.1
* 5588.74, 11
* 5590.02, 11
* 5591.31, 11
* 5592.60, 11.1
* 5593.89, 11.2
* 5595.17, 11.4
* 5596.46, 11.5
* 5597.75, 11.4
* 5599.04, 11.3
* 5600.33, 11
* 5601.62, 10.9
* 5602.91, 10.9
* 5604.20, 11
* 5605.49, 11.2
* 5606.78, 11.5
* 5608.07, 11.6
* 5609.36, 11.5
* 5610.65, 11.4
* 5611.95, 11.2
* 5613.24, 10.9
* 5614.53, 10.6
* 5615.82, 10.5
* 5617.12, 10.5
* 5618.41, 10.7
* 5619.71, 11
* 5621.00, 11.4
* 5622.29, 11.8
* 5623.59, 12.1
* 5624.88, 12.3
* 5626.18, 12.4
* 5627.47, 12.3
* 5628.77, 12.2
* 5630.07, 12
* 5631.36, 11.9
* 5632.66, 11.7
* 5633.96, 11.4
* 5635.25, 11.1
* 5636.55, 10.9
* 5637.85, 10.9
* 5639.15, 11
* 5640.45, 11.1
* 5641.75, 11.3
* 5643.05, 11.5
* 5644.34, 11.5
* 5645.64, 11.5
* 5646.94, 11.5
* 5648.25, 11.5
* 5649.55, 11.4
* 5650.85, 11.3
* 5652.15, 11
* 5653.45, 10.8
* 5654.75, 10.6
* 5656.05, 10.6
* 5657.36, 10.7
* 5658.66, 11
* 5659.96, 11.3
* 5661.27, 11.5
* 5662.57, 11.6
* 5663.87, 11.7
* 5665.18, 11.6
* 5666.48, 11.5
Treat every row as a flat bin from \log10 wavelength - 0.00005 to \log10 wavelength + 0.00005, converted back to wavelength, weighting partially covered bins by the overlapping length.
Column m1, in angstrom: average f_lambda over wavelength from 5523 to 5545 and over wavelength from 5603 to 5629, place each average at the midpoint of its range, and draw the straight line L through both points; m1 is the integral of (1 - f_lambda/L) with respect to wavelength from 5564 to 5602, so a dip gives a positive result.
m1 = 0.5 angstrom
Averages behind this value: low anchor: 11.2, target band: 11.2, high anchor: 11.4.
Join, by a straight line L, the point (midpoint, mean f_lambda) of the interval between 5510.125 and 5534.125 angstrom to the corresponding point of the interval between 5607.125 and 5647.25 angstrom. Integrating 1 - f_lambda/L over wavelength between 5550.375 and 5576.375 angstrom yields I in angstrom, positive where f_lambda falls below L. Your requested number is 1.5 angstrom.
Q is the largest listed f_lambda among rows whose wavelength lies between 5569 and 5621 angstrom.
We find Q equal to 11.7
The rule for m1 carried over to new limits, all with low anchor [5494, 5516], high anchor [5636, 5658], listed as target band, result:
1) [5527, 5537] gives -0.4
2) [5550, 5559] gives 0.4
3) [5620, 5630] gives -0.8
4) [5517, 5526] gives -0.3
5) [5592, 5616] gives -0.2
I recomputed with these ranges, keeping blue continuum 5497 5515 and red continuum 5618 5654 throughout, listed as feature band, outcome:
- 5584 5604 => 0.33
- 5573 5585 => -0.22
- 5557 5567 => 0.80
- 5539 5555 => 0.23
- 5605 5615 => 0.13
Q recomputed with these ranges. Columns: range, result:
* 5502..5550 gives 12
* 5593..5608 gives 11.5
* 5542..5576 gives 11.6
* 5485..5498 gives 11.4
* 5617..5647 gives 12.4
